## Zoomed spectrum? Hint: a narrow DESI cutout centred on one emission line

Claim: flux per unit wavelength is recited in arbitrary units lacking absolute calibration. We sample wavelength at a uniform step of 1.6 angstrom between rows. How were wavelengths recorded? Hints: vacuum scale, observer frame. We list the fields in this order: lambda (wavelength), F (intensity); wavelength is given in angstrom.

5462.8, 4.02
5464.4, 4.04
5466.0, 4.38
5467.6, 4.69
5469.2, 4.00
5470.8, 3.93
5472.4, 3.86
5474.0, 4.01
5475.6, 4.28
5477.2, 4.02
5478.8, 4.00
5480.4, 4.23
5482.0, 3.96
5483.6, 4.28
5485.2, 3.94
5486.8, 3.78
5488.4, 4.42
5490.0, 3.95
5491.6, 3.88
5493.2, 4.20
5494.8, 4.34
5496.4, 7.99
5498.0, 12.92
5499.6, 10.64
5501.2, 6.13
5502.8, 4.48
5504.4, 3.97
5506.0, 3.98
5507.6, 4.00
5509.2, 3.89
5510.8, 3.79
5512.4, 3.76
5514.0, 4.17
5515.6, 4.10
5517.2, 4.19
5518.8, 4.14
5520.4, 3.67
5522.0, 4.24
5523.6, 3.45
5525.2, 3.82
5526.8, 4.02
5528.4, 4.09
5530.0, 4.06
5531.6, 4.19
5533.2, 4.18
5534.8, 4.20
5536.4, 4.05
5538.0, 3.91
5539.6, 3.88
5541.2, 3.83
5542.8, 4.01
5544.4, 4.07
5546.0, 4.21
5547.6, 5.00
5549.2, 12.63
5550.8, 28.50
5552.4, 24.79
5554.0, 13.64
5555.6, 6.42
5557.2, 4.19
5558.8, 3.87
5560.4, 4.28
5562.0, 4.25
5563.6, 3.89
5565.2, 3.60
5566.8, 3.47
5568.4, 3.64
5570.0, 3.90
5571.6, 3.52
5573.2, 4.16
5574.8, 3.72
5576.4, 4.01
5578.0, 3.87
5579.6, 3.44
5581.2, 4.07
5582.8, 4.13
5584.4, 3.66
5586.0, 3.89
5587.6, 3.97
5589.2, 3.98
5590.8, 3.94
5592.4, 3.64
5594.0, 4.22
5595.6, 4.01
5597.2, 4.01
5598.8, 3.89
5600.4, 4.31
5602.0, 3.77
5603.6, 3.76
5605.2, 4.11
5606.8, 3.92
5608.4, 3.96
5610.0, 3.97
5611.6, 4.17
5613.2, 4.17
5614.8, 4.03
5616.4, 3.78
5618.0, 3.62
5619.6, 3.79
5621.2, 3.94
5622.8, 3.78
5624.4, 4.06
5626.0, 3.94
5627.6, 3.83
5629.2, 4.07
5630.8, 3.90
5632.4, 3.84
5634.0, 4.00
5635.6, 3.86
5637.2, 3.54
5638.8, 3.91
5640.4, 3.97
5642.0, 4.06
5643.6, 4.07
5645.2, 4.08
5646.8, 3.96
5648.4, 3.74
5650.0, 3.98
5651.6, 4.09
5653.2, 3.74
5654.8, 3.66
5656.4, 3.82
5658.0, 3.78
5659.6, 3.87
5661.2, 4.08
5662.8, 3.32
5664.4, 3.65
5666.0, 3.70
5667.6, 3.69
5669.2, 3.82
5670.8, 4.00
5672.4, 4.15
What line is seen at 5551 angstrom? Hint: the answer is [O III]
